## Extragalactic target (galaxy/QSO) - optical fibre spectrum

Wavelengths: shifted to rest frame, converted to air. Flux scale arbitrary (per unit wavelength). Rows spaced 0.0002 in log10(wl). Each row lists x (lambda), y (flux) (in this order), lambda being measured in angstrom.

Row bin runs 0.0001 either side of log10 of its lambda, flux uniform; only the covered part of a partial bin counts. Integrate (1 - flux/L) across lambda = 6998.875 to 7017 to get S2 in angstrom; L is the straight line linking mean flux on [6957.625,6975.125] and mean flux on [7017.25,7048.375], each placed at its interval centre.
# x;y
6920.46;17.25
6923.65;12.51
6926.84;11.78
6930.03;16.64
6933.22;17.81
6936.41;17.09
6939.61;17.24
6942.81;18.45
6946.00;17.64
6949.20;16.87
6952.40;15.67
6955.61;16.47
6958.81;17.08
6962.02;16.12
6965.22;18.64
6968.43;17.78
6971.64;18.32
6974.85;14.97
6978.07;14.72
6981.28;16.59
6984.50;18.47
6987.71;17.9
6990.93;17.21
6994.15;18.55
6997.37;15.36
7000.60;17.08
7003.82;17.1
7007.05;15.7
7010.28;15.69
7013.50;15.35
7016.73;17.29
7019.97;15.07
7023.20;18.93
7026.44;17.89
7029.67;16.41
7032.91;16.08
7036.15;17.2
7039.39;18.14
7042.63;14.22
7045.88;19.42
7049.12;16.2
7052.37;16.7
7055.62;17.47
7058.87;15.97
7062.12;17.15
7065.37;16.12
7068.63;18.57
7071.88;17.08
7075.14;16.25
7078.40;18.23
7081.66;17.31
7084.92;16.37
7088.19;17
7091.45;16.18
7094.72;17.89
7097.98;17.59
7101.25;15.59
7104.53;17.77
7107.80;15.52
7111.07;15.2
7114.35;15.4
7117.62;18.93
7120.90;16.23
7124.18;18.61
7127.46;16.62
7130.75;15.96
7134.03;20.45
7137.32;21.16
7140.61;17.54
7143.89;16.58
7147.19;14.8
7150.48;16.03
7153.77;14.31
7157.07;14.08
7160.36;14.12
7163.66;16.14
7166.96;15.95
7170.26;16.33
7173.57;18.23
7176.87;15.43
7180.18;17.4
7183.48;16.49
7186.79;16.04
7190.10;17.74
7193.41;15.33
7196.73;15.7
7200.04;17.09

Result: 0.89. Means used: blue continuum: 17.3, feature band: 16.3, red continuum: 17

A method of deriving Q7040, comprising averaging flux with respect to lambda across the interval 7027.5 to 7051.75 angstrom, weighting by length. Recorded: 16.8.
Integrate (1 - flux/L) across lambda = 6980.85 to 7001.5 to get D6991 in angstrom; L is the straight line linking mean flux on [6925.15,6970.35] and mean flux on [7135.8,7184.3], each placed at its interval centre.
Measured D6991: -0.8 angstrom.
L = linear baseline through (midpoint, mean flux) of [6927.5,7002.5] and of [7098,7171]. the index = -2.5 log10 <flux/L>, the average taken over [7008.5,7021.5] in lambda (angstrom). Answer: 0.07 mag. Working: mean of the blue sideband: 17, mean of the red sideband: 16.5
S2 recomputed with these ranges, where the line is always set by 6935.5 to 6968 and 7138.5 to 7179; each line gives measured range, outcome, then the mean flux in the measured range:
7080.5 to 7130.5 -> -1.80 angstrom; 16.8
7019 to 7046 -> -0.49 angstrom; 17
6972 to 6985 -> 0.60 angstrom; 16.2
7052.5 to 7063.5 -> -0.23 angstrom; 16.8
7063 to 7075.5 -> -0.51 angstrom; 17.1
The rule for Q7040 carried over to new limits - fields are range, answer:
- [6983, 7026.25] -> 16.9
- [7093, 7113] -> 16.6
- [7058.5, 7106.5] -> 17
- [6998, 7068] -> 16.7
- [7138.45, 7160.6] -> 15.6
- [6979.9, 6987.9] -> 17.6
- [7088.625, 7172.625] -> 16.6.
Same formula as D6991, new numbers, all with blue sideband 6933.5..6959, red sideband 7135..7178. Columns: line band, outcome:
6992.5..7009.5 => 0.2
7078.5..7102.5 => -0.6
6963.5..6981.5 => 0.2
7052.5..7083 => -0.9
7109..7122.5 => 0.0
